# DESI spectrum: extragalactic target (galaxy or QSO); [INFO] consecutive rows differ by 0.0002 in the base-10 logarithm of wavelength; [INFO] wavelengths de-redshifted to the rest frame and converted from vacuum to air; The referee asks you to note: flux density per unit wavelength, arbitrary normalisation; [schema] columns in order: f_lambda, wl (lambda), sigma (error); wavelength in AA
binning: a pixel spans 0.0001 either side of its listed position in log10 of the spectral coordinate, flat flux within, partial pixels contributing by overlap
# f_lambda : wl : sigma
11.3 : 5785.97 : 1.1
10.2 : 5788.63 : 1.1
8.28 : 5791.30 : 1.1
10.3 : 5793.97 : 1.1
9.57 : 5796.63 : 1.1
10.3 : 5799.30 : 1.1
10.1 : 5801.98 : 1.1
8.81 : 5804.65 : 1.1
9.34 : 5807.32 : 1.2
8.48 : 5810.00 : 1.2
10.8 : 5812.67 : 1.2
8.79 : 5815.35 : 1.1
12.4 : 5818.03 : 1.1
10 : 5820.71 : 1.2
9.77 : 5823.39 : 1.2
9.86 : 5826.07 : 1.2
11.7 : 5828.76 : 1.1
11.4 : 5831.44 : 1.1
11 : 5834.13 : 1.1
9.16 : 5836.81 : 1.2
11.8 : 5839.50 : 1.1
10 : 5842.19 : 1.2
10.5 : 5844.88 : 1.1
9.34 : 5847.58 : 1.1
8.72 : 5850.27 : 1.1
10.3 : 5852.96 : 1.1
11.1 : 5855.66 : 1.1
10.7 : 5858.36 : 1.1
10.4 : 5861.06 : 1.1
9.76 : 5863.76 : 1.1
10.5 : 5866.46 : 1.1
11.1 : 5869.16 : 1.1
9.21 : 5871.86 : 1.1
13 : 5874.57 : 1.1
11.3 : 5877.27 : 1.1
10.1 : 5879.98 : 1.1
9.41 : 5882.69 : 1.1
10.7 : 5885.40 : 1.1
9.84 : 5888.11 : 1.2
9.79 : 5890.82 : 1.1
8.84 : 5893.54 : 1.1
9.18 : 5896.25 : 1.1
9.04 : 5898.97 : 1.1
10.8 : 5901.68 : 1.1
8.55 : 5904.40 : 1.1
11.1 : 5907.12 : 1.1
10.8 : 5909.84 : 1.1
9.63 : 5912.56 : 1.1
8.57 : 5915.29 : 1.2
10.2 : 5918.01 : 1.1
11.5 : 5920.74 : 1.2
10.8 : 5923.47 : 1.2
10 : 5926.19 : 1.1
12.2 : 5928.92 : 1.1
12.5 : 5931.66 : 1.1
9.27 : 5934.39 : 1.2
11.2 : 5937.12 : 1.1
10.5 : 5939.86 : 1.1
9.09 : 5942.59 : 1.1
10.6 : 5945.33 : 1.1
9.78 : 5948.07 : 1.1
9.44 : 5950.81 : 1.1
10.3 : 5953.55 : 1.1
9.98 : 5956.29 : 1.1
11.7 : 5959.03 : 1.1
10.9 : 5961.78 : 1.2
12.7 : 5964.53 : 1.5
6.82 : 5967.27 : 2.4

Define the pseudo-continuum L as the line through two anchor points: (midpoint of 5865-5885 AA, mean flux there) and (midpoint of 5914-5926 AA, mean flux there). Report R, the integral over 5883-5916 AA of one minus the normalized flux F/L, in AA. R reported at 2.2 AA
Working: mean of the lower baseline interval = 10.7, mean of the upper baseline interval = 10.3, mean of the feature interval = 9.75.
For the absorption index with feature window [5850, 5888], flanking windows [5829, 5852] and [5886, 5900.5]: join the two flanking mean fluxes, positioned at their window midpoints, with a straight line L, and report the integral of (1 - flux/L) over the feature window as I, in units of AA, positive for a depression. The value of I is -2.5 AA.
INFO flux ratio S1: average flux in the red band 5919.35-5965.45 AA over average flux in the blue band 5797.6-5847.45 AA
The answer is 1.0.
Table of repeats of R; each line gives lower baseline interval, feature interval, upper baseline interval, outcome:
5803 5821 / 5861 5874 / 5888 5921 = -0.7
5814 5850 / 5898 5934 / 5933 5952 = -1.2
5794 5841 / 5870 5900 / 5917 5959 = 0.9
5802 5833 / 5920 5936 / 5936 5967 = -1.0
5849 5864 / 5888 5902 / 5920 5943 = 1.4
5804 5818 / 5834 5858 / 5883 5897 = -1.5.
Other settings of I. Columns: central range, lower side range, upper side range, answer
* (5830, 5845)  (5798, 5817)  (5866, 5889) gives -1.0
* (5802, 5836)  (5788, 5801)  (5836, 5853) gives -1.2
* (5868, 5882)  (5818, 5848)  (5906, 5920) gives -0.8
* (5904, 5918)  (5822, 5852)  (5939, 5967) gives 0.6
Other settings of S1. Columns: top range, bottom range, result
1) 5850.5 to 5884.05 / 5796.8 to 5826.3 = 1.07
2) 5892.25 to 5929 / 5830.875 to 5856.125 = 0.98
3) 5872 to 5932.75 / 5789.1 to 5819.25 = 1.06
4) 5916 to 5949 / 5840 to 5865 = 1.05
